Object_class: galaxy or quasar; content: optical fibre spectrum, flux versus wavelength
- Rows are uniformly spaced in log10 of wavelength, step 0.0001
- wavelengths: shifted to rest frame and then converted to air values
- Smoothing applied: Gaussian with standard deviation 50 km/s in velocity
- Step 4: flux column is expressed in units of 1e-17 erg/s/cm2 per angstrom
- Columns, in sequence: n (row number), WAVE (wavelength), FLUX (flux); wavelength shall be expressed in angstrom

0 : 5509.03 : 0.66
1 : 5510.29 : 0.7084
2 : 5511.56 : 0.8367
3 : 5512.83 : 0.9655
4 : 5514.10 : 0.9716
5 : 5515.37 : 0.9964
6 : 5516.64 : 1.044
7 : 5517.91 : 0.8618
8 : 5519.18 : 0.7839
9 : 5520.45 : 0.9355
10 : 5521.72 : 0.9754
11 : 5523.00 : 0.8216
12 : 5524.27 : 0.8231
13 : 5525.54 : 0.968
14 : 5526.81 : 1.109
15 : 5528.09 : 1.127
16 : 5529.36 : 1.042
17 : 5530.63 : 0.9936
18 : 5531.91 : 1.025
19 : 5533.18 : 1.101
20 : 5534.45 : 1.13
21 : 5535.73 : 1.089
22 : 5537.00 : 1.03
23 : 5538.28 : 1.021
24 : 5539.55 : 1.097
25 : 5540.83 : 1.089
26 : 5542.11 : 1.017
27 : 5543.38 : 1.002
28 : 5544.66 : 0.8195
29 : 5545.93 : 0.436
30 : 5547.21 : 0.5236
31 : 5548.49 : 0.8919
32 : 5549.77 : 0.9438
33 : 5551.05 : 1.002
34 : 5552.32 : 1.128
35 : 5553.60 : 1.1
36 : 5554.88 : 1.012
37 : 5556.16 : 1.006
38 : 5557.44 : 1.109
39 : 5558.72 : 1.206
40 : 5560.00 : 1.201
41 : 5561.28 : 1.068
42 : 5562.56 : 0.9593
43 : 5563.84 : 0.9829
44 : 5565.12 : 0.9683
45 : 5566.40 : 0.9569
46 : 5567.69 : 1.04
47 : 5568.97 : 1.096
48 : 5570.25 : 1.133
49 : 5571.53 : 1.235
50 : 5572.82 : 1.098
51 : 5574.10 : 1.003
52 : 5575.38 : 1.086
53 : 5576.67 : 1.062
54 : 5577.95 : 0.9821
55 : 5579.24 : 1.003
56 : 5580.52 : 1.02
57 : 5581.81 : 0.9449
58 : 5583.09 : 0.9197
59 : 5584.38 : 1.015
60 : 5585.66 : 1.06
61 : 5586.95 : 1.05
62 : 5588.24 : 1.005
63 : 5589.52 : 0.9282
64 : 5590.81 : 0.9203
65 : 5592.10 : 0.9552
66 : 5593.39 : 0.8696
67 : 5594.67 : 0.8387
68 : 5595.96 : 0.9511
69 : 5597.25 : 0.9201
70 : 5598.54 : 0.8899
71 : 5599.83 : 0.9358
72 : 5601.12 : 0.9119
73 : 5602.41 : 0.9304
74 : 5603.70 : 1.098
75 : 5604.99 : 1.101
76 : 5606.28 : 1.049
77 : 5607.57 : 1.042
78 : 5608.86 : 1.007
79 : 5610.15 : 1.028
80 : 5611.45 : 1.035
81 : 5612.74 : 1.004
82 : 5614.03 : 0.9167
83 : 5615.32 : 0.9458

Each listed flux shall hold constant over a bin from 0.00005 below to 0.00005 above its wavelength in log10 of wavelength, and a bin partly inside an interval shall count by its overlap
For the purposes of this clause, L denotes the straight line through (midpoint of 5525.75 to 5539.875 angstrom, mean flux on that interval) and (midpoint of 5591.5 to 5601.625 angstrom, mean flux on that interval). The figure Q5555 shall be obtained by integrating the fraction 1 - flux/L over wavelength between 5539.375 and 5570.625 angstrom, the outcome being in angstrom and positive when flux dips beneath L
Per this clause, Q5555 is 0.6 angstrom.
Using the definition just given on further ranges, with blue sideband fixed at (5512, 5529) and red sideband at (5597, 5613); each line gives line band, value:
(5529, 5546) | -0.9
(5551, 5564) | -1.4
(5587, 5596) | 0.5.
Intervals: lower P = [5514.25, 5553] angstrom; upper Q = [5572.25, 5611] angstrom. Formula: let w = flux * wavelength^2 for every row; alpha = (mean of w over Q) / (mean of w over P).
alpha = 1.0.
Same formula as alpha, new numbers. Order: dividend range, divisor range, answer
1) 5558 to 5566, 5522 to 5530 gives 1.10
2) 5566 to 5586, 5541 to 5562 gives 1.08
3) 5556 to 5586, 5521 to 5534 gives 1.07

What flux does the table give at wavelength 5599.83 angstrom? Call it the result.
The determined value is 0.9358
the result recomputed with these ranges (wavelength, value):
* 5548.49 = 0.8919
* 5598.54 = 0.8899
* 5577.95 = 0.9821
